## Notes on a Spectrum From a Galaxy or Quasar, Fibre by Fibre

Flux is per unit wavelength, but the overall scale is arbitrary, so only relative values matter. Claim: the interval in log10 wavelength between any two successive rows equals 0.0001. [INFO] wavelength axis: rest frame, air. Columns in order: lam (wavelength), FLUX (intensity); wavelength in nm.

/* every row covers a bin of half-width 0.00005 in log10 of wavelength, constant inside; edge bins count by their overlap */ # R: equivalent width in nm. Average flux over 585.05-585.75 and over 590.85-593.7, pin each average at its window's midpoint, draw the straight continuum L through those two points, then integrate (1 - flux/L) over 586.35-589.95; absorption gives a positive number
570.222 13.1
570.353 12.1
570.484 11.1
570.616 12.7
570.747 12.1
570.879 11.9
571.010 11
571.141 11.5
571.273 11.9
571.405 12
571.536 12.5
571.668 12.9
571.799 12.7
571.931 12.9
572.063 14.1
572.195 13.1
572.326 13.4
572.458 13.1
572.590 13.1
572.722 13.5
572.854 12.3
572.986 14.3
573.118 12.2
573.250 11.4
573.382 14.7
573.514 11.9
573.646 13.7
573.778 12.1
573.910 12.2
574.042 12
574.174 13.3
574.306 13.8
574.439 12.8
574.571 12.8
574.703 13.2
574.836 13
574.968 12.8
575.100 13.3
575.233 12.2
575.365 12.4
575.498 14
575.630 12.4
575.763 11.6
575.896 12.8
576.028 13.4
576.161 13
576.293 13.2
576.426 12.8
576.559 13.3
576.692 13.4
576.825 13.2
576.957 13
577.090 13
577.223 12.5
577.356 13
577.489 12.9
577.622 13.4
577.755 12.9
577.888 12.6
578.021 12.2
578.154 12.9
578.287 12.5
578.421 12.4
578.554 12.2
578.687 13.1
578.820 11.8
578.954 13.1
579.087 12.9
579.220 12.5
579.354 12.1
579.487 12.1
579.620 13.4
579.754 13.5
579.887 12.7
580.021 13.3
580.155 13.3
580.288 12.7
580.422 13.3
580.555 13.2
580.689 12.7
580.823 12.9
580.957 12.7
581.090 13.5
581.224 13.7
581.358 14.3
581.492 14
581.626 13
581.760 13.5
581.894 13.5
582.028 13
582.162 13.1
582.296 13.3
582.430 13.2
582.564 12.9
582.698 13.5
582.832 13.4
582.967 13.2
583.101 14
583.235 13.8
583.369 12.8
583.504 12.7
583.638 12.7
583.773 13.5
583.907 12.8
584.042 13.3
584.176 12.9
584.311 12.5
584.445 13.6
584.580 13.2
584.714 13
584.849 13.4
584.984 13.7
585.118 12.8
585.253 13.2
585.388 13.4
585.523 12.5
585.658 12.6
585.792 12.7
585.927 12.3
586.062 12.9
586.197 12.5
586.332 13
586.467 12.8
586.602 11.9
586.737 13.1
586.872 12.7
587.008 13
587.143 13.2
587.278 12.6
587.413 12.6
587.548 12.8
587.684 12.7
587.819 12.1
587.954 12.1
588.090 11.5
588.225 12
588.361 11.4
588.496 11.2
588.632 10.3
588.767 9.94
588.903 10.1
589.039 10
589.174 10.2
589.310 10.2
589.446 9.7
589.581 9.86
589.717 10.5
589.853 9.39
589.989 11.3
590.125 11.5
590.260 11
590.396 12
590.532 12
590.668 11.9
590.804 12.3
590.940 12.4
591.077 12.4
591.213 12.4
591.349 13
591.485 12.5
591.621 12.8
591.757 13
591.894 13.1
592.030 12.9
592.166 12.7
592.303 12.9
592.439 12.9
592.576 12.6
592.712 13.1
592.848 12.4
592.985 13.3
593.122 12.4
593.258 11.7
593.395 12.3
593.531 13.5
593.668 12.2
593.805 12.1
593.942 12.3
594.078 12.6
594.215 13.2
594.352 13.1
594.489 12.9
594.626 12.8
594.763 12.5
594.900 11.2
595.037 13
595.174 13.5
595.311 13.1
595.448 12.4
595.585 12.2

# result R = 0.38 nm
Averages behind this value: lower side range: 12.9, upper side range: 12.7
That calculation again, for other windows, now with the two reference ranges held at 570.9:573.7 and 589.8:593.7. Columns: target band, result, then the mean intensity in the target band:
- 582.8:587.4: -0.181 nm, 13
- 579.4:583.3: -0.214 nm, 13.3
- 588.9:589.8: 0.170 nm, 10.1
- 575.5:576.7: -0.022 nm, 12.9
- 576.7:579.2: -0.025 nm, 12.8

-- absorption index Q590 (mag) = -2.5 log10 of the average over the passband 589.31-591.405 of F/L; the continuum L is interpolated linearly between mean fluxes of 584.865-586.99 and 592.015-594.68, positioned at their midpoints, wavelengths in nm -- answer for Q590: 0.12 mag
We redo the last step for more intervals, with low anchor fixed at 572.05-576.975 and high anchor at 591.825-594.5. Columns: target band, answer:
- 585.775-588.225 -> 0.02 mag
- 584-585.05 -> -0.03 mag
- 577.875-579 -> 0.03 mag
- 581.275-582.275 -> -0.05 mag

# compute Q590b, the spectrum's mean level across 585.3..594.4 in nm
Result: 12.1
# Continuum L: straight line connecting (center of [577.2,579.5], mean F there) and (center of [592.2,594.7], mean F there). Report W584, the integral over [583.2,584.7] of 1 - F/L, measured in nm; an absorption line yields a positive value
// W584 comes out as -0.05 nm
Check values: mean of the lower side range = 12.6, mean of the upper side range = 12.7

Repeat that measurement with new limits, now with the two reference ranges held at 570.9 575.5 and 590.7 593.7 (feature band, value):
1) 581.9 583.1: -0.05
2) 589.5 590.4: 0.14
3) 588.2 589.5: 0.23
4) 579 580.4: -0.01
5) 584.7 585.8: -0.03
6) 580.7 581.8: -0.06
